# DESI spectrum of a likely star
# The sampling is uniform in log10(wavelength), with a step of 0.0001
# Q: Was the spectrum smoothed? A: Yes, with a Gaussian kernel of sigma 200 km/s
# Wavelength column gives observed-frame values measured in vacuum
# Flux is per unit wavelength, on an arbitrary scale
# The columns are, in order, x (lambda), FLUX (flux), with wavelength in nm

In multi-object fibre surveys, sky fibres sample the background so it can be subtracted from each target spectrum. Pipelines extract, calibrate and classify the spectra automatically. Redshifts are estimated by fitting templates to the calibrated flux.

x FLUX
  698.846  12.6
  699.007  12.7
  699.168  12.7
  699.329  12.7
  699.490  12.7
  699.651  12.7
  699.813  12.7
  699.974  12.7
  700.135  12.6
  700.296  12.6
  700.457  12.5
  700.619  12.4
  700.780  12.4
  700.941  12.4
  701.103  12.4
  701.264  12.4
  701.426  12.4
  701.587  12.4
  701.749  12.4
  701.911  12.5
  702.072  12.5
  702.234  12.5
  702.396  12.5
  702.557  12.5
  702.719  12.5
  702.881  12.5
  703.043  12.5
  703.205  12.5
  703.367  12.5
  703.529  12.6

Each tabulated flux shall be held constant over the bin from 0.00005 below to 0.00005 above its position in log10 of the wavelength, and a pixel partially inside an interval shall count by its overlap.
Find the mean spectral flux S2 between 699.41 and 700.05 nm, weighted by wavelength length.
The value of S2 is 12.7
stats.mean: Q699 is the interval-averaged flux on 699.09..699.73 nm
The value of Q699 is 12.7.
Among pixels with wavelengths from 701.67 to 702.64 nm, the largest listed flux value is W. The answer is 12.5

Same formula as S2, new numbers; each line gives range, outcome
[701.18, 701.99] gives 12.4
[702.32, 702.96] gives 12.5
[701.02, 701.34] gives 12.4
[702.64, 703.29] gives 12.5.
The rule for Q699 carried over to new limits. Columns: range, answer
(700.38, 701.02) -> 12.4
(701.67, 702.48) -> 12.5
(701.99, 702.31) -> 12.5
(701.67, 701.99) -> 12.4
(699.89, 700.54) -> 12.6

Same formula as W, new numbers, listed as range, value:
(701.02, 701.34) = 12.4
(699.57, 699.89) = 12.7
